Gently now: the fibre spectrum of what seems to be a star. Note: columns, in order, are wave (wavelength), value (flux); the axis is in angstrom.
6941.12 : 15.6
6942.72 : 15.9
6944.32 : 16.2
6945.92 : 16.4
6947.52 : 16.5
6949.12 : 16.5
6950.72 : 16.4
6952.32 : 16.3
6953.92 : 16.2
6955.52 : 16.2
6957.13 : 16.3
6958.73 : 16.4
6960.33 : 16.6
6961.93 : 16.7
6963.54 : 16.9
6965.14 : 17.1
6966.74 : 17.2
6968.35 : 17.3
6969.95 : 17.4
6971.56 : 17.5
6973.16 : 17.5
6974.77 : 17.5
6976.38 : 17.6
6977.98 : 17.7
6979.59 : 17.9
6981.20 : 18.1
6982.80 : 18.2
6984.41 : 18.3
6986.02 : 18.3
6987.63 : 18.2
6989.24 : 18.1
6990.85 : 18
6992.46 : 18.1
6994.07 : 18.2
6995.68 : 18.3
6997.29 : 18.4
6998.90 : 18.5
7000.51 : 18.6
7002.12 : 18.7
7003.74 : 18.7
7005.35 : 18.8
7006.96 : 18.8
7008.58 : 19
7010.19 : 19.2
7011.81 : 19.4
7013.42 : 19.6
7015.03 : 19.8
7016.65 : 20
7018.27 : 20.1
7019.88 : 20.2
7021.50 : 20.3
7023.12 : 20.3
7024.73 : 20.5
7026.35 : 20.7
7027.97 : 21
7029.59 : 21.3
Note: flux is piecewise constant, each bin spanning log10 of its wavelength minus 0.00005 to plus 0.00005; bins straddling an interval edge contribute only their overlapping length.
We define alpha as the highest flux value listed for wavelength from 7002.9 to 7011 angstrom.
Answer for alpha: 19.2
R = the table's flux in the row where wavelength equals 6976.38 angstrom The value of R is 17.6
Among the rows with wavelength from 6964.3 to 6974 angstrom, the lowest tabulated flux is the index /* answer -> 17.1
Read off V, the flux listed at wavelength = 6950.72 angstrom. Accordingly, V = 16.4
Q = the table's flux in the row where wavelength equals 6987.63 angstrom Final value 18.2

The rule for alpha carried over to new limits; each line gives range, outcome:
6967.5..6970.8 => 17.4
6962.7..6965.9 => 17.1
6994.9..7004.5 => 18.7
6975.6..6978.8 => 17.7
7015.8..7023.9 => 20.3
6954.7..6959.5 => 16.4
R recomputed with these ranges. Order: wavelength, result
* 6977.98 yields 17.7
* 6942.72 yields 15.9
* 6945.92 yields 16.4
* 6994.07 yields 18.2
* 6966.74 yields 17.2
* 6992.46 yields 18.1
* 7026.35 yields 20.7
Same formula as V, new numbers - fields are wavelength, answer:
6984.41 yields 18.3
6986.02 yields 18.3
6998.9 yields 18.5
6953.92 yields 16.2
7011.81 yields 19.4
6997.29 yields 18.4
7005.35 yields 18.8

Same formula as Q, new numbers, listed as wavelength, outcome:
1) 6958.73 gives 16.4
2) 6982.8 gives 18.2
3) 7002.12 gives 18.7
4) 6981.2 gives 18.1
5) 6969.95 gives 17.4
